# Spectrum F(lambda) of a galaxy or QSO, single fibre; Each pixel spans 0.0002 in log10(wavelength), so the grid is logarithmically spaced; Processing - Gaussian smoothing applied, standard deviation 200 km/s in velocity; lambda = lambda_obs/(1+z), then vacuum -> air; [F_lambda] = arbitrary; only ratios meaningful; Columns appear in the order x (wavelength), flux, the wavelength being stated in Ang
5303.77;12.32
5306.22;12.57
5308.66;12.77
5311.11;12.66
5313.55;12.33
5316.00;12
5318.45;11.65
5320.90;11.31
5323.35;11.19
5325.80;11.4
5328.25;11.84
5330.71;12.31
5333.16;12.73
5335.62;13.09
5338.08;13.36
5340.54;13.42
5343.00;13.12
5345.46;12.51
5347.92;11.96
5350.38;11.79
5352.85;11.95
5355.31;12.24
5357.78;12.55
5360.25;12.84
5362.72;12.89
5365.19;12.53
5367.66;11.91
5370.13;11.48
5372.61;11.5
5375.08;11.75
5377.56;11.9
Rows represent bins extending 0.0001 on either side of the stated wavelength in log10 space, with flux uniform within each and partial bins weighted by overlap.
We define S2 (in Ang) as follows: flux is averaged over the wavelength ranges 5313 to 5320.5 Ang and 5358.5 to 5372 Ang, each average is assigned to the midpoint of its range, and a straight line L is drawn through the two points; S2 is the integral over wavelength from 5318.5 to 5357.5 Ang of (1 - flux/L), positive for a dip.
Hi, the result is -0.66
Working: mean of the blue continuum 11.9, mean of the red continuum 12.3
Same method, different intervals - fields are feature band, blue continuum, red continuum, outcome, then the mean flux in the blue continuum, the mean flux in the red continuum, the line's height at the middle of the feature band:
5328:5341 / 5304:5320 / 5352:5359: -0.6 Ang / 12.3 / 12.3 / 12.3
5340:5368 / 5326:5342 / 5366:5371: -0.7 Ang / 12.7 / 11.8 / 12.2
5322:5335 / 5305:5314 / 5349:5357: 0.4 Ang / 12.6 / 12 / 12.4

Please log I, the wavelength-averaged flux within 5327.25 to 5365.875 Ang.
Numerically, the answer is 12.6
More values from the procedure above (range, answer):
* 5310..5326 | 11.8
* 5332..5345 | 13.1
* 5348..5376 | 12.1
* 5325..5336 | 12.2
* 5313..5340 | 12.1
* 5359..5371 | 12.4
